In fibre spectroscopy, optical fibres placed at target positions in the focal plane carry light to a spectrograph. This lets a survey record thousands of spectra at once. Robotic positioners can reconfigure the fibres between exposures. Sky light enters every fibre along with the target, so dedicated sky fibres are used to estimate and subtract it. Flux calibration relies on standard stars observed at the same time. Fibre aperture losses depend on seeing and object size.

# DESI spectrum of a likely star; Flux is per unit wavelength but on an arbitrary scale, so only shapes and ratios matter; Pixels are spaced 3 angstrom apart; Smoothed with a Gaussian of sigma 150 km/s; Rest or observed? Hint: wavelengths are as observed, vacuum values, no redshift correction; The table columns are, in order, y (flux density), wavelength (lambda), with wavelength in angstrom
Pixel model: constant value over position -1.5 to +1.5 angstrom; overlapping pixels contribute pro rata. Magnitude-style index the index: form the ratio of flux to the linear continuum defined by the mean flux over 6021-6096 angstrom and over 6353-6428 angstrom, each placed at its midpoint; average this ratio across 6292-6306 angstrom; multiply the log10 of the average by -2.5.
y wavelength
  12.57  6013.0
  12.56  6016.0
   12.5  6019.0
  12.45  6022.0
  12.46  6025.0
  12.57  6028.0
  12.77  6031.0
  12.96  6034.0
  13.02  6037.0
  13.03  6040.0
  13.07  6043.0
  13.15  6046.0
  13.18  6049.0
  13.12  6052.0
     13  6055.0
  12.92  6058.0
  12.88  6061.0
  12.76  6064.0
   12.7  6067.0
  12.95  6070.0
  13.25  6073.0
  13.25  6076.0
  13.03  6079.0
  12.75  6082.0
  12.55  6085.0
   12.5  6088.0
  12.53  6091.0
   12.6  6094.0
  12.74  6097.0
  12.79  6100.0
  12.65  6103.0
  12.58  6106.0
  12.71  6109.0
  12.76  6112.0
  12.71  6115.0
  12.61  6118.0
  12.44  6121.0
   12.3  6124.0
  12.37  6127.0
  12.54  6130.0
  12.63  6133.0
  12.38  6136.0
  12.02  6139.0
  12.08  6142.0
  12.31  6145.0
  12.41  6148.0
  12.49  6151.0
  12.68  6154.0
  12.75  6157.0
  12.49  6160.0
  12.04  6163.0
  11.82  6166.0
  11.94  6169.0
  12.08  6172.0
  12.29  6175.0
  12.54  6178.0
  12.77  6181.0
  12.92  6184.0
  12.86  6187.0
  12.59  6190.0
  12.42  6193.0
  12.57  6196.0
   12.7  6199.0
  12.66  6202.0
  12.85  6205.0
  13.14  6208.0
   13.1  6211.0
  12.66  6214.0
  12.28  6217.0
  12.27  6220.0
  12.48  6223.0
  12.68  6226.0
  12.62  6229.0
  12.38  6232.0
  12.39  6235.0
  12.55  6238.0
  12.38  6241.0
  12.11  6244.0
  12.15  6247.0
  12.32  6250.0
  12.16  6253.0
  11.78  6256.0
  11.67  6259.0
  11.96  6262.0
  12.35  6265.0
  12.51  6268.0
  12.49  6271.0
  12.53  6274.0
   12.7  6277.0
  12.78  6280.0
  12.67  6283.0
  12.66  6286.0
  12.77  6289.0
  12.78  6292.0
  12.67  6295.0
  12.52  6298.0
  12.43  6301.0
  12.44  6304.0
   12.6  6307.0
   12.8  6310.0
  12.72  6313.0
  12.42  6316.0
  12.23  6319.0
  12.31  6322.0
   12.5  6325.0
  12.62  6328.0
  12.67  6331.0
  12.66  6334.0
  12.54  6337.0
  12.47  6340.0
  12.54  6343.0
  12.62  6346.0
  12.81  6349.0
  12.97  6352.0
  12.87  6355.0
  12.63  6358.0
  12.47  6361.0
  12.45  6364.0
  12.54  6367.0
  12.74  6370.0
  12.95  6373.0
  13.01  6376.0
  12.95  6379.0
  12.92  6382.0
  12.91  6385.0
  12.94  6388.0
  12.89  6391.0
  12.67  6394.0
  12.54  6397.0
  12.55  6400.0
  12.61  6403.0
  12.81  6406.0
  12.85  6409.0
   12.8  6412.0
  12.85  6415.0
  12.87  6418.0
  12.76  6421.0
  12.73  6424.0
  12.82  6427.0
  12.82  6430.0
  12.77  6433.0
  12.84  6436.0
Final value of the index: 0.02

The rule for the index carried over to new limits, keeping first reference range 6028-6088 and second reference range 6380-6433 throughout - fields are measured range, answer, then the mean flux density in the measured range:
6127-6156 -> 0.04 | 12.4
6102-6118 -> 0.02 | 12.7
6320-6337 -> 0.02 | 12.5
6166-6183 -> 0.05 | 12.3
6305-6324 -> 0.03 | 12.5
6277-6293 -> 0.01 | 12.7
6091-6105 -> 0.02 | 12.7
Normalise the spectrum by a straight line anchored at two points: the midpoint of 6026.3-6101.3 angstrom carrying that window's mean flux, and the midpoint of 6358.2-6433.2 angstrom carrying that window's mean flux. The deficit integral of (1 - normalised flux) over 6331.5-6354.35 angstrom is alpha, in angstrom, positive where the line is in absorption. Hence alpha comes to 0.2 angstrom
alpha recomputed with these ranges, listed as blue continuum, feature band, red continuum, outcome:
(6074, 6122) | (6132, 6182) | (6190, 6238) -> 1.3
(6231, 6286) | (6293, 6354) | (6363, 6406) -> -0.1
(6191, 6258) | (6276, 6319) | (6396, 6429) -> -0.1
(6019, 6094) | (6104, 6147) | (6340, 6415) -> 1.2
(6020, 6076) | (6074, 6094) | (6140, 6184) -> -0.1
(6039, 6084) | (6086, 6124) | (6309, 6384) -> 1.0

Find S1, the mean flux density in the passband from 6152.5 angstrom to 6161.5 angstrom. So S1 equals 12.6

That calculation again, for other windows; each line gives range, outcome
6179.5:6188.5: 12.8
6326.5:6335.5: 12.7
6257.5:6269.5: 12.1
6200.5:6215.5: 12.9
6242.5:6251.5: 12.2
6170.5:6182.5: 12.4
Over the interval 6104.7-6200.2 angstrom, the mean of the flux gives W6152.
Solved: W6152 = 12.5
